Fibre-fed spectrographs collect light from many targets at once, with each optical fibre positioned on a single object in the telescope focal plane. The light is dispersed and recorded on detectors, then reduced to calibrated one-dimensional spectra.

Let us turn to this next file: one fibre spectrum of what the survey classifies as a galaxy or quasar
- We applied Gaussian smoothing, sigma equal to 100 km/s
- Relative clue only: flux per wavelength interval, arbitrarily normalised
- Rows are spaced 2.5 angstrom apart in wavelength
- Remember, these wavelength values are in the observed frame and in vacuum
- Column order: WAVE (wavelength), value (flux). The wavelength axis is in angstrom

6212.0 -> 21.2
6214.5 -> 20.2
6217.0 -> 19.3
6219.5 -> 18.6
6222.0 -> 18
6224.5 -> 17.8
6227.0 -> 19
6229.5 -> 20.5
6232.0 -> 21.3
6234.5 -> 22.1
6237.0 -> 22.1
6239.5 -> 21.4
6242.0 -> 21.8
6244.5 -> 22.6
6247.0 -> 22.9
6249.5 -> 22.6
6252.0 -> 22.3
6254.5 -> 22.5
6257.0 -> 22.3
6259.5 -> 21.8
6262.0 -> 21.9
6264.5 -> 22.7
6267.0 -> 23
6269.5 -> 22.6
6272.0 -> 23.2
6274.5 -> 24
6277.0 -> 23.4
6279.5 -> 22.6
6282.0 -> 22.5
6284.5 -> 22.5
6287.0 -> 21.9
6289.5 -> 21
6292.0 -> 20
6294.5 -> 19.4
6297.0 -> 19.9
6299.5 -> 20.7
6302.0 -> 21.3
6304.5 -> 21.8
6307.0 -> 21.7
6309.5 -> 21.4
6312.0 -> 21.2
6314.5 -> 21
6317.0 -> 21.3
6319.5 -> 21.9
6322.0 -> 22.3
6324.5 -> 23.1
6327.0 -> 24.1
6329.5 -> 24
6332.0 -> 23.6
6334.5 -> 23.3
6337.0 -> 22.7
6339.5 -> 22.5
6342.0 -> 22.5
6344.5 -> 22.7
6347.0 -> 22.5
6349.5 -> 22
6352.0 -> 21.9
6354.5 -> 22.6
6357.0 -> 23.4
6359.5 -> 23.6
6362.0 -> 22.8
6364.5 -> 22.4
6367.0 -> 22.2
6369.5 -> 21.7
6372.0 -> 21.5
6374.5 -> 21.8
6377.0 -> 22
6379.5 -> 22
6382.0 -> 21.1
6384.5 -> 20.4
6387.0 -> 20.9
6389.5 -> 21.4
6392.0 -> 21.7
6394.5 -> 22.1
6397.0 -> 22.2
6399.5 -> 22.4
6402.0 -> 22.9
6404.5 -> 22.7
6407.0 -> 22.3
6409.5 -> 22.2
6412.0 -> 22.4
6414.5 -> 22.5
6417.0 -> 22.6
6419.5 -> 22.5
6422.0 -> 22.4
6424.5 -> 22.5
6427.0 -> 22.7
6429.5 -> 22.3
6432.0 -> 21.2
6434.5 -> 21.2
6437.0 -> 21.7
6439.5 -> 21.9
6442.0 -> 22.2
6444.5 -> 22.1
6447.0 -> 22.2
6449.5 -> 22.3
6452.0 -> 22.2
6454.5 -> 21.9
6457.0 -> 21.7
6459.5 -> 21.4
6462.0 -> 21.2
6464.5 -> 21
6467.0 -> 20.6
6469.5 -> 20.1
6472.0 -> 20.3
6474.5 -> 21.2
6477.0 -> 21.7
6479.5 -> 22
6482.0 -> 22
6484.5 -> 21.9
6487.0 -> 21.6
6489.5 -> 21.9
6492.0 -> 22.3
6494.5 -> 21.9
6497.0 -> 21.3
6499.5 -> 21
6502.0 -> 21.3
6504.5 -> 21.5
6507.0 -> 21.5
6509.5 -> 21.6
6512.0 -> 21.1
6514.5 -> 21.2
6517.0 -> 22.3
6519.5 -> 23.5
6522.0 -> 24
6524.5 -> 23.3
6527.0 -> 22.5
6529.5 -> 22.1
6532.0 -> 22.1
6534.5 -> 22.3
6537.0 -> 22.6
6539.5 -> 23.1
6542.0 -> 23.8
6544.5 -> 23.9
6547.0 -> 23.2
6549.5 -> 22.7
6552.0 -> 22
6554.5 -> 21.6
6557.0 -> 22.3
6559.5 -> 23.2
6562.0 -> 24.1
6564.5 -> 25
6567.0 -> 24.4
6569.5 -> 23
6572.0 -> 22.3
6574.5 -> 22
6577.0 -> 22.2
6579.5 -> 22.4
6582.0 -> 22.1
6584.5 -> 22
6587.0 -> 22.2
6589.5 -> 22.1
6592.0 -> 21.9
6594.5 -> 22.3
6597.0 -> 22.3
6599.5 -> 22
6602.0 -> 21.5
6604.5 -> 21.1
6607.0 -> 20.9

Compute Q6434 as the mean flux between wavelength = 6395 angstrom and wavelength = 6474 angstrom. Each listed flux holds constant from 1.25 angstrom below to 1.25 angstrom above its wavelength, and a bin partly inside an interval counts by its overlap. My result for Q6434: 21.9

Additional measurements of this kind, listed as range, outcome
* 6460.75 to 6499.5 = 21.4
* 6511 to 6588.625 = 22.7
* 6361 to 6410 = 21.9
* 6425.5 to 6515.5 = 21.6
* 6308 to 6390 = 22.2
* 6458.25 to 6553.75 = 22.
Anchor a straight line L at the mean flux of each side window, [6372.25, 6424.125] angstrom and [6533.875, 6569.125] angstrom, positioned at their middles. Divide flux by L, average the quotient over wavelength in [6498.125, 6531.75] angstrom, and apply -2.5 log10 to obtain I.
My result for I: 0.04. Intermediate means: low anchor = 22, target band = 22.1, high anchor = 23.2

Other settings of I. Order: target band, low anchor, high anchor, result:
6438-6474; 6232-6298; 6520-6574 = 0.06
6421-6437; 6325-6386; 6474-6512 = 0.00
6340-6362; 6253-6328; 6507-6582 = -0.02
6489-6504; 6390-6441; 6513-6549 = 0.05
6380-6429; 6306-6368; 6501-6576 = 0.02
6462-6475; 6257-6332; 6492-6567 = 0.09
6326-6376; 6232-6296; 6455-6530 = -0.03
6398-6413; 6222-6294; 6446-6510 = -0.04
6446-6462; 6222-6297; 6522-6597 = 0.02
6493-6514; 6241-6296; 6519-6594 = 0.06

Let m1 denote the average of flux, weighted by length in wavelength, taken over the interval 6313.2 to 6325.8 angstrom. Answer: 21.9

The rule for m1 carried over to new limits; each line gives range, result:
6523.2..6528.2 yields 22.9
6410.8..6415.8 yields 22.5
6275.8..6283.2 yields 22.8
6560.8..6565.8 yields 24.6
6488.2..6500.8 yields 21.7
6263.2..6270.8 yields 22.8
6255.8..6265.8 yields 22.2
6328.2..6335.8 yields 23.6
